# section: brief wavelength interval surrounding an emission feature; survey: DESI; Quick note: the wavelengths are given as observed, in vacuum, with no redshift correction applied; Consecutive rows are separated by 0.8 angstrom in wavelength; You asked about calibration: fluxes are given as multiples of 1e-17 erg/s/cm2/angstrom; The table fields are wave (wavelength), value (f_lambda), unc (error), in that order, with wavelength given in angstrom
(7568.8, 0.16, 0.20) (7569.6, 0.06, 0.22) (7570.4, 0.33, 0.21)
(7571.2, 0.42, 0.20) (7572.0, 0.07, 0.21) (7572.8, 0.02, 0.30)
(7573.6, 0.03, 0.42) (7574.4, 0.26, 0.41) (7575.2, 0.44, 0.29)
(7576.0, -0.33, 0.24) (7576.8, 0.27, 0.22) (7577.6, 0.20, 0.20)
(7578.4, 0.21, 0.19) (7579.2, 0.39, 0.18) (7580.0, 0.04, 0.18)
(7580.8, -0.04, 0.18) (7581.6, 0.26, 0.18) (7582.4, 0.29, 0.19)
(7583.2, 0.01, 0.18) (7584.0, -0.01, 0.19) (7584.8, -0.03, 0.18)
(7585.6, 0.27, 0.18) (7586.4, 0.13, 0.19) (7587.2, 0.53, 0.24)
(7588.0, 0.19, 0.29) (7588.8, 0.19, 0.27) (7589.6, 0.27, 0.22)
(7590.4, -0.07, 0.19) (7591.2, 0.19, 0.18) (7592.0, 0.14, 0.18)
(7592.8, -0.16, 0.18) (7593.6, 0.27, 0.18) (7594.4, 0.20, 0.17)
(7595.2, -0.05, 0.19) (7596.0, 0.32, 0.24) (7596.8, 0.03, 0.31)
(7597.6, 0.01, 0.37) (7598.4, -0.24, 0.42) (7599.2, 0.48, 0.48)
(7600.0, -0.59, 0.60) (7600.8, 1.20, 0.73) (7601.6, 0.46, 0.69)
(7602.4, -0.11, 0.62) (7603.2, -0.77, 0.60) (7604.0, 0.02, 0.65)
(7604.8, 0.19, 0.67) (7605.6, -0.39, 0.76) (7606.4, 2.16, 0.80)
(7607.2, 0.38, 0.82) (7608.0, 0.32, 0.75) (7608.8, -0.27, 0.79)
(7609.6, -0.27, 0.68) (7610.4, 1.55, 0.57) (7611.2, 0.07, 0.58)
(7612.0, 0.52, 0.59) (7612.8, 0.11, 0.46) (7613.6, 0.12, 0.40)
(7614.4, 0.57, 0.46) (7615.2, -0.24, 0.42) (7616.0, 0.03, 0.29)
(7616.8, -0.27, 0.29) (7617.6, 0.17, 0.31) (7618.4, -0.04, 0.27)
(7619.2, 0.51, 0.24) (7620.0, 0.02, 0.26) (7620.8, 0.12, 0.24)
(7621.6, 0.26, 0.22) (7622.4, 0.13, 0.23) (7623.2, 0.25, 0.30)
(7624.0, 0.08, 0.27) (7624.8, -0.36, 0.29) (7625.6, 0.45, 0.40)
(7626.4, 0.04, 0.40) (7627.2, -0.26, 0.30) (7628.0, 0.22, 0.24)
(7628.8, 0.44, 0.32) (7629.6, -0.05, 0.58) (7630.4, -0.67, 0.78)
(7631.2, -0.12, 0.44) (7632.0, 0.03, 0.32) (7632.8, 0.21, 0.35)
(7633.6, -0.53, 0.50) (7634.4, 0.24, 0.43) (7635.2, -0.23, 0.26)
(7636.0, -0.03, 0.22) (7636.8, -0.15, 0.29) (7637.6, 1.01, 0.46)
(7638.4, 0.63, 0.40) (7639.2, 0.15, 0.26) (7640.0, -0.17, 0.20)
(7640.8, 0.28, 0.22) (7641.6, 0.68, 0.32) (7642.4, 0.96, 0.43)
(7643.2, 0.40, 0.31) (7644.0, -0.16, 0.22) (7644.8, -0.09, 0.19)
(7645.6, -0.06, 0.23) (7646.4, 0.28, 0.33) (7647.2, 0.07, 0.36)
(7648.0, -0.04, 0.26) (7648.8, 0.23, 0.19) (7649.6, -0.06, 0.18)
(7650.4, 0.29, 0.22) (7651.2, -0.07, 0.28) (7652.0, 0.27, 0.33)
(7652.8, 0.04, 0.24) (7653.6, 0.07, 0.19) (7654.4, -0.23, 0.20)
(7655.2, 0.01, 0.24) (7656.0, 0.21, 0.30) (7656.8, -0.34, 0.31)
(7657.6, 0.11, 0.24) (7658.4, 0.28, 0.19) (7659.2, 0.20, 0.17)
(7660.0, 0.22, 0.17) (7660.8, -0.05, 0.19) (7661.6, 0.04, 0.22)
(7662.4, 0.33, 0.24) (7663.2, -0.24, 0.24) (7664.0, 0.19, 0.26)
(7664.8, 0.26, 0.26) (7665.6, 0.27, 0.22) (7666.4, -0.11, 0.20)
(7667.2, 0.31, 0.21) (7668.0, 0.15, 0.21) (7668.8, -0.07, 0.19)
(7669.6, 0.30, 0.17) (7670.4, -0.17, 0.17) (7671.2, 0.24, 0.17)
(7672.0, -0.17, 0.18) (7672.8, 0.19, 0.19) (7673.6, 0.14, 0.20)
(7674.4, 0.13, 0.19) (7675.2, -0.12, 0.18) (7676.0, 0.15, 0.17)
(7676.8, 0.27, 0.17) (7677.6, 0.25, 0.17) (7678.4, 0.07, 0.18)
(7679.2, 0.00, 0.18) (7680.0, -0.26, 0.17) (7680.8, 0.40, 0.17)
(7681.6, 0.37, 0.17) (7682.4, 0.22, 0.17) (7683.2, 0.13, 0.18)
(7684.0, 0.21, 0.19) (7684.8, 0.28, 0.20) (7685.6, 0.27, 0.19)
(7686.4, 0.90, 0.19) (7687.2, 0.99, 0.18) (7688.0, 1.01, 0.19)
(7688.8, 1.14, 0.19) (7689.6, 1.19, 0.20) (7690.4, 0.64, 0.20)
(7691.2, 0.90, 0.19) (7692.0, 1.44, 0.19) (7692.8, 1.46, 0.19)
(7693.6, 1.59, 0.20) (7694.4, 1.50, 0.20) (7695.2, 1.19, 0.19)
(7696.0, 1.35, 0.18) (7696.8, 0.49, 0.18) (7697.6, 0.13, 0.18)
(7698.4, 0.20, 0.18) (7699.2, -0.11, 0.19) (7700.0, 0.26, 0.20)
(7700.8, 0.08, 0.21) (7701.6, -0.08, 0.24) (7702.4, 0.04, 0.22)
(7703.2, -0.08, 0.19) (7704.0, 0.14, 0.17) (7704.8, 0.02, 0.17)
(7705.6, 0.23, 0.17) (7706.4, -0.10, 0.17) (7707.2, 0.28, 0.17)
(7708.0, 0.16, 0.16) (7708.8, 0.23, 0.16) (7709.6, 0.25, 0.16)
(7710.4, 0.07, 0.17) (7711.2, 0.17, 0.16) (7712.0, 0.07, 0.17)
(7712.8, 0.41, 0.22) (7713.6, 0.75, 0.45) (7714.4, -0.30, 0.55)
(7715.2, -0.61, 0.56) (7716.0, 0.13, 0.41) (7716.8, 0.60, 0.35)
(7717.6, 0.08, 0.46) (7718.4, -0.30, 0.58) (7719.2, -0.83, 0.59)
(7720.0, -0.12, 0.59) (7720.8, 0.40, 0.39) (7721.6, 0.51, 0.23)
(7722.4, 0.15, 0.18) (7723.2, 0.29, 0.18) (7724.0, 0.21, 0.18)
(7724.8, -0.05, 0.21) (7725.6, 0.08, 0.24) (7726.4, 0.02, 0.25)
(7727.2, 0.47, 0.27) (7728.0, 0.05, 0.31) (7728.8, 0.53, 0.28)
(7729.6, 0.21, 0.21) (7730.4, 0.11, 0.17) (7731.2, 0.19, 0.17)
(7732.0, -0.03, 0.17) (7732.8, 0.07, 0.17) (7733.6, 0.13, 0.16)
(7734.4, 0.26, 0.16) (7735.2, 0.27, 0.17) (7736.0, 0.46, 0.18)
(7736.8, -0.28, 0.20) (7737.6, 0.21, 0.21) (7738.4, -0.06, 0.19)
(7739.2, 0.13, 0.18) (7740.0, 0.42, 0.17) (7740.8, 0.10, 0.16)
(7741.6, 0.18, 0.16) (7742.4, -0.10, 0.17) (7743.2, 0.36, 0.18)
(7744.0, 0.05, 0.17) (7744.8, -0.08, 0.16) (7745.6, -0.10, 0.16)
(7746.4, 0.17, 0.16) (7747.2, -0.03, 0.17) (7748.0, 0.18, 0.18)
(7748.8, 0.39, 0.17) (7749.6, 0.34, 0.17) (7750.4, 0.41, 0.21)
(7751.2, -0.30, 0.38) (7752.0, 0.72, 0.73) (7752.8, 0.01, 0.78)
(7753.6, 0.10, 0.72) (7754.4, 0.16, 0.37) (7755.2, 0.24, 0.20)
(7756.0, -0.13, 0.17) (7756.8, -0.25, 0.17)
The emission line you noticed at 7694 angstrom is [O II] 3727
